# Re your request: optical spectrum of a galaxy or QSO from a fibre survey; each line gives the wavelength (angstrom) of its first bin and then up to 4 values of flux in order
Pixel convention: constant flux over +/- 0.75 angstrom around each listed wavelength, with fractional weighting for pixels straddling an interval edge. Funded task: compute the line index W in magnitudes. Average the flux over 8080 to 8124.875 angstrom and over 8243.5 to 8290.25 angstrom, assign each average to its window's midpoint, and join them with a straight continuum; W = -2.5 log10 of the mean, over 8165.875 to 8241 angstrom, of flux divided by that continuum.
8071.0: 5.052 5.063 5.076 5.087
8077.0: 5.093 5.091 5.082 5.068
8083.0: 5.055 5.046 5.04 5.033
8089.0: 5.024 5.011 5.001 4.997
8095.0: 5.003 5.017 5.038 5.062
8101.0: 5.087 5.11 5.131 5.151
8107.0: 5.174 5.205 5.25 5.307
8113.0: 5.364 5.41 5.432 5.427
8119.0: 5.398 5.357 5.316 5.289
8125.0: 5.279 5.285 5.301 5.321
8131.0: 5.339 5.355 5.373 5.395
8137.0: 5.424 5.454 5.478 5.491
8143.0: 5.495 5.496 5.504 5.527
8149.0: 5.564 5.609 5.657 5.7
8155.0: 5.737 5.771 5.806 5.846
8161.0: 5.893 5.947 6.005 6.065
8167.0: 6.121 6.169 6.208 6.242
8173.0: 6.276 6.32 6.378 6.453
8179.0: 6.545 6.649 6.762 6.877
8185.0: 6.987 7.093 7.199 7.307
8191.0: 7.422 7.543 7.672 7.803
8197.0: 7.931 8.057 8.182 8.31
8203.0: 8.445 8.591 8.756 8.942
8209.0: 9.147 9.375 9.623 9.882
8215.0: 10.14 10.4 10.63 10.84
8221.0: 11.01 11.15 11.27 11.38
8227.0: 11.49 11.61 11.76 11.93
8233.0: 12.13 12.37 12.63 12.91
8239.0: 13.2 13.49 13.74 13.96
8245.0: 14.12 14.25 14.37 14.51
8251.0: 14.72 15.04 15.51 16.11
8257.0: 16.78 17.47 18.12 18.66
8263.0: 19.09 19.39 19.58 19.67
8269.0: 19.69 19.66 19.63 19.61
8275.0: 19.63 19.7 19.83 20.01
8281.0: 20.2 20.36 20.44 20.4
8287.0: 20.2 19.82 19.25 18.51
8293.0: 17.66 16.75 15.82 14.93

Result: 0.43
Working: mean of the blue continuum 5.17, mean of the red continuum 18.2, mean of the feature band 9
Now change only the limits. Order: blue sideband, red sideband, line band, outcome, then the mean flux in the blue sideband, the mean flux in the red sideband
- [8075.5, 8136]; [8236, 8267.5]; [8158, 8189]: 0.50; 5.19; 15.8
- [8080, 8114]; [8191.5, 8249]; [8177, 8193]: 0.29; 5.1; 10.8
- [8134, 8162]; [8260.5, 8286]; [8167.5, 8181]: 0.32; 5.6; 19.7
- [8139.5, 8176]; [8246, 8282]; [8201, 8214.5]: 0.27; 5.84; 18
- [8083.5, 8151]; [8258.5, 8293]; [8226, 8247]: 0.24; 5.27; 19.5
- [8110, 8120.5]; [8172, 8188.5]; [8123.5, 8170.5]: 0.07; 5.38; 6.67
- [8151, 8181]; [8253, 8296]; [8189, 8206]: 0.22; 6.08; 18.9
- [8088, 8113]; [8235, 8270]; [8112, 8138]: 0.26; 5.11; 16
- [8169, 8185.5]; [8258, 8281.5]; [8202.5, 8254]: 0.16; 6.51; 19.4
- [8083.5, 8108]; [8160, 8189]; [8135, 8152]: 0.07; 5.06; 6.43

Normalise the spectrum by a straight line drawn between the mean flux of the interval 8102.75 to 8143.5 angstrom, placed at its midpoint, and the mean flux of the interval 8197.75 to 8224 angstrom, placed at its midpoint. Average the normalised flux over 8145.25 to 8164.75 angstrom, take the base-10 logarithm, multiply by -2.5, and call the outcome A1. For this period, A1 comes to 0.19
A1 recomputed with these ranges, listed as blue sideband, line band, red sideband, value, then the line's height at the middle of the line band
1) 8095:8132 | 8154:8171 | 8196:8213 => 0.189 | 7.09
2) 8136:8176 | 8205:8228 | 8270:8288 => 0.240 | 12.8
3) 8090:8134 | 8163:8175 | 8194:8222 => 0.225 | 7.59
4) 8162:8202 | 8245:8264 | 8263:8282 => 0.067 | 17.2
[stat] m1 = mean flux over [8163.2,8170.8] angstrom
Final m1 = 6.11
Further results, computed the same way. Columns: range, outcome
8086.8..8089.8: 5.03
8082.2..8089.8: 5.04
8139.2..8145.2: 5.49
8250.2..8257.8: 15.6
